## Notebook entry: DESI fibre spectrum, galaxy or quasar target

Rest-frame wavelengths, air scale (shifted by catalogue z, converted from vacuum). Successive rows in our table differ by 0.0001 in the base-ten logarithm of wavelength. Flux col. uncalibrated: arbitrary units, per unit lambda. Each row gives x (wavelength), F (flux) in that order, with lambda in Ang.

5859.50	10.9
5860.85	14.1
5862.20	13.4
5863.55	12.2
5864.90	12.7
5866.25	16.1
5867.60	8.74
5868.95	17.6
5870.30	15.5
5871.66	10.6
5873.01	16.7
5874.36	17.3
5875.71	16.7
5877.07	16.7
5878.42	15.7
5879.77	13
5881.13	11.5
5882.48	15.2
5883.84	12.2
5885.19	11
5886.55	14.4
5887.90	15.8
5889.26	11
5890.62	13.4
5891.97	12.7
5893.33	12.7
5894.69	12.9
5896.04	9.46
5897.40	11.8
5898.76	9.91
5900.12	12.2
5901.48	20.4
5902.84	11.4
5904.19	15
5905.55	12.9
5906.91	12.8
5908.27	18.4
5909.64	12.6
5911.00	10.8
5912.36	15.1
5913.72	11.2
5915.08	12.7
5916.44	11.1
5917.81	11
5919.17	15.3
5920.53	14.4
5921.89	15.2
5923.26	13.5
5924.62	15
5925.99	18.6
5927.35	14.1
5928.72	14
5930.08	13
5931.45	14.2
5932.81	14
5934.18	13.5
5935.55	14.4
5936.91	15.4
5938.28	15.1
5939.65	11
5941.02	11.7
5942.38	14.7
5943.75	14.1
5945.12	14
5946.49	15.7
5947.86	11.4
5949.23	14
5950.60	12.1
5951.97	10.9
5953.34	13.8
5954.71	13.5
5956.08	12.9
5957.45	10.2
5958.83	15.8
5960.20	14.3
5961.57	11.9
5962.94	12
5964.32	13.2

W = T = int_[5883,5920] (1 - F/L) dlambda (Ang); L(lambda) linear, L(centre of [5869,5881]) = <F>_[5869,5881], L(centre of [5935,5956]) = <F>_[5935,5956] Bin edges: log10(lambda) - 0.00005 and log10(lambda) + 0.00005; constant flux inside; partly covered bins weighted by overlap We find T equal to 4.0 Ang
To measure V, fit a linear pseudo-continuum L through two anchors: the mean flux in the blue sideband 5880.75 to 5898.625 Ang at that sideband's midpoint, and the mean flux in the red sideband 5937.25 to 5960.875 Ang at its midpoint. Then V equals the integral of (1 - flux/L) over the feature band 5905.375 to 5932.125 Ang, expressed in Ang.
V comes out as -1.9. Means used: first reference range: 12.6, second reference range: 13.3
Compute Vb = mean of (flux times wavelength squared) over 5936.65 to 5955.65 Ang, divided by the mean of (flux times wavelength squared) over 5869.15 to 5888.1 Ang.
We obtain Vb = 0.94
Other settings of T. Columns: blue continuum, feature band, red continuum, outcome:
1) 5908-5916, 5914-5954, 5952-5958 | -2.79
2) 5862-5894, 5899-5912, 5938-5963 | -0.34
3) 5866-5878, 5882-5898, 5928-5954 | 2.17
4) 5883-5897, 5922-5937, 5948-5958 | -2.41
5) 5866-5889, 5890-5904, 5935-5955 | 1.28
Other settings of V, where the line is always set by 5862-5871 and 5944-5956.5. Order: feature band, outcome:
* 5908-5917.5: 0.44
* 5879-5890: 0.48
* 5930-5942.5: -0.39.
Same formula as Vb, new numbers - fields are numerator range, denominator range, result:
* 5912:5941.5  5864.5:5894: 1.00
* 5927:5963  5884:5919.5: 1.05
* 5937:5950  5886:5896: 1.06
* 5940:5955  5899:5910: 0.94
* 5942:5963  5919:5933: 0.91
